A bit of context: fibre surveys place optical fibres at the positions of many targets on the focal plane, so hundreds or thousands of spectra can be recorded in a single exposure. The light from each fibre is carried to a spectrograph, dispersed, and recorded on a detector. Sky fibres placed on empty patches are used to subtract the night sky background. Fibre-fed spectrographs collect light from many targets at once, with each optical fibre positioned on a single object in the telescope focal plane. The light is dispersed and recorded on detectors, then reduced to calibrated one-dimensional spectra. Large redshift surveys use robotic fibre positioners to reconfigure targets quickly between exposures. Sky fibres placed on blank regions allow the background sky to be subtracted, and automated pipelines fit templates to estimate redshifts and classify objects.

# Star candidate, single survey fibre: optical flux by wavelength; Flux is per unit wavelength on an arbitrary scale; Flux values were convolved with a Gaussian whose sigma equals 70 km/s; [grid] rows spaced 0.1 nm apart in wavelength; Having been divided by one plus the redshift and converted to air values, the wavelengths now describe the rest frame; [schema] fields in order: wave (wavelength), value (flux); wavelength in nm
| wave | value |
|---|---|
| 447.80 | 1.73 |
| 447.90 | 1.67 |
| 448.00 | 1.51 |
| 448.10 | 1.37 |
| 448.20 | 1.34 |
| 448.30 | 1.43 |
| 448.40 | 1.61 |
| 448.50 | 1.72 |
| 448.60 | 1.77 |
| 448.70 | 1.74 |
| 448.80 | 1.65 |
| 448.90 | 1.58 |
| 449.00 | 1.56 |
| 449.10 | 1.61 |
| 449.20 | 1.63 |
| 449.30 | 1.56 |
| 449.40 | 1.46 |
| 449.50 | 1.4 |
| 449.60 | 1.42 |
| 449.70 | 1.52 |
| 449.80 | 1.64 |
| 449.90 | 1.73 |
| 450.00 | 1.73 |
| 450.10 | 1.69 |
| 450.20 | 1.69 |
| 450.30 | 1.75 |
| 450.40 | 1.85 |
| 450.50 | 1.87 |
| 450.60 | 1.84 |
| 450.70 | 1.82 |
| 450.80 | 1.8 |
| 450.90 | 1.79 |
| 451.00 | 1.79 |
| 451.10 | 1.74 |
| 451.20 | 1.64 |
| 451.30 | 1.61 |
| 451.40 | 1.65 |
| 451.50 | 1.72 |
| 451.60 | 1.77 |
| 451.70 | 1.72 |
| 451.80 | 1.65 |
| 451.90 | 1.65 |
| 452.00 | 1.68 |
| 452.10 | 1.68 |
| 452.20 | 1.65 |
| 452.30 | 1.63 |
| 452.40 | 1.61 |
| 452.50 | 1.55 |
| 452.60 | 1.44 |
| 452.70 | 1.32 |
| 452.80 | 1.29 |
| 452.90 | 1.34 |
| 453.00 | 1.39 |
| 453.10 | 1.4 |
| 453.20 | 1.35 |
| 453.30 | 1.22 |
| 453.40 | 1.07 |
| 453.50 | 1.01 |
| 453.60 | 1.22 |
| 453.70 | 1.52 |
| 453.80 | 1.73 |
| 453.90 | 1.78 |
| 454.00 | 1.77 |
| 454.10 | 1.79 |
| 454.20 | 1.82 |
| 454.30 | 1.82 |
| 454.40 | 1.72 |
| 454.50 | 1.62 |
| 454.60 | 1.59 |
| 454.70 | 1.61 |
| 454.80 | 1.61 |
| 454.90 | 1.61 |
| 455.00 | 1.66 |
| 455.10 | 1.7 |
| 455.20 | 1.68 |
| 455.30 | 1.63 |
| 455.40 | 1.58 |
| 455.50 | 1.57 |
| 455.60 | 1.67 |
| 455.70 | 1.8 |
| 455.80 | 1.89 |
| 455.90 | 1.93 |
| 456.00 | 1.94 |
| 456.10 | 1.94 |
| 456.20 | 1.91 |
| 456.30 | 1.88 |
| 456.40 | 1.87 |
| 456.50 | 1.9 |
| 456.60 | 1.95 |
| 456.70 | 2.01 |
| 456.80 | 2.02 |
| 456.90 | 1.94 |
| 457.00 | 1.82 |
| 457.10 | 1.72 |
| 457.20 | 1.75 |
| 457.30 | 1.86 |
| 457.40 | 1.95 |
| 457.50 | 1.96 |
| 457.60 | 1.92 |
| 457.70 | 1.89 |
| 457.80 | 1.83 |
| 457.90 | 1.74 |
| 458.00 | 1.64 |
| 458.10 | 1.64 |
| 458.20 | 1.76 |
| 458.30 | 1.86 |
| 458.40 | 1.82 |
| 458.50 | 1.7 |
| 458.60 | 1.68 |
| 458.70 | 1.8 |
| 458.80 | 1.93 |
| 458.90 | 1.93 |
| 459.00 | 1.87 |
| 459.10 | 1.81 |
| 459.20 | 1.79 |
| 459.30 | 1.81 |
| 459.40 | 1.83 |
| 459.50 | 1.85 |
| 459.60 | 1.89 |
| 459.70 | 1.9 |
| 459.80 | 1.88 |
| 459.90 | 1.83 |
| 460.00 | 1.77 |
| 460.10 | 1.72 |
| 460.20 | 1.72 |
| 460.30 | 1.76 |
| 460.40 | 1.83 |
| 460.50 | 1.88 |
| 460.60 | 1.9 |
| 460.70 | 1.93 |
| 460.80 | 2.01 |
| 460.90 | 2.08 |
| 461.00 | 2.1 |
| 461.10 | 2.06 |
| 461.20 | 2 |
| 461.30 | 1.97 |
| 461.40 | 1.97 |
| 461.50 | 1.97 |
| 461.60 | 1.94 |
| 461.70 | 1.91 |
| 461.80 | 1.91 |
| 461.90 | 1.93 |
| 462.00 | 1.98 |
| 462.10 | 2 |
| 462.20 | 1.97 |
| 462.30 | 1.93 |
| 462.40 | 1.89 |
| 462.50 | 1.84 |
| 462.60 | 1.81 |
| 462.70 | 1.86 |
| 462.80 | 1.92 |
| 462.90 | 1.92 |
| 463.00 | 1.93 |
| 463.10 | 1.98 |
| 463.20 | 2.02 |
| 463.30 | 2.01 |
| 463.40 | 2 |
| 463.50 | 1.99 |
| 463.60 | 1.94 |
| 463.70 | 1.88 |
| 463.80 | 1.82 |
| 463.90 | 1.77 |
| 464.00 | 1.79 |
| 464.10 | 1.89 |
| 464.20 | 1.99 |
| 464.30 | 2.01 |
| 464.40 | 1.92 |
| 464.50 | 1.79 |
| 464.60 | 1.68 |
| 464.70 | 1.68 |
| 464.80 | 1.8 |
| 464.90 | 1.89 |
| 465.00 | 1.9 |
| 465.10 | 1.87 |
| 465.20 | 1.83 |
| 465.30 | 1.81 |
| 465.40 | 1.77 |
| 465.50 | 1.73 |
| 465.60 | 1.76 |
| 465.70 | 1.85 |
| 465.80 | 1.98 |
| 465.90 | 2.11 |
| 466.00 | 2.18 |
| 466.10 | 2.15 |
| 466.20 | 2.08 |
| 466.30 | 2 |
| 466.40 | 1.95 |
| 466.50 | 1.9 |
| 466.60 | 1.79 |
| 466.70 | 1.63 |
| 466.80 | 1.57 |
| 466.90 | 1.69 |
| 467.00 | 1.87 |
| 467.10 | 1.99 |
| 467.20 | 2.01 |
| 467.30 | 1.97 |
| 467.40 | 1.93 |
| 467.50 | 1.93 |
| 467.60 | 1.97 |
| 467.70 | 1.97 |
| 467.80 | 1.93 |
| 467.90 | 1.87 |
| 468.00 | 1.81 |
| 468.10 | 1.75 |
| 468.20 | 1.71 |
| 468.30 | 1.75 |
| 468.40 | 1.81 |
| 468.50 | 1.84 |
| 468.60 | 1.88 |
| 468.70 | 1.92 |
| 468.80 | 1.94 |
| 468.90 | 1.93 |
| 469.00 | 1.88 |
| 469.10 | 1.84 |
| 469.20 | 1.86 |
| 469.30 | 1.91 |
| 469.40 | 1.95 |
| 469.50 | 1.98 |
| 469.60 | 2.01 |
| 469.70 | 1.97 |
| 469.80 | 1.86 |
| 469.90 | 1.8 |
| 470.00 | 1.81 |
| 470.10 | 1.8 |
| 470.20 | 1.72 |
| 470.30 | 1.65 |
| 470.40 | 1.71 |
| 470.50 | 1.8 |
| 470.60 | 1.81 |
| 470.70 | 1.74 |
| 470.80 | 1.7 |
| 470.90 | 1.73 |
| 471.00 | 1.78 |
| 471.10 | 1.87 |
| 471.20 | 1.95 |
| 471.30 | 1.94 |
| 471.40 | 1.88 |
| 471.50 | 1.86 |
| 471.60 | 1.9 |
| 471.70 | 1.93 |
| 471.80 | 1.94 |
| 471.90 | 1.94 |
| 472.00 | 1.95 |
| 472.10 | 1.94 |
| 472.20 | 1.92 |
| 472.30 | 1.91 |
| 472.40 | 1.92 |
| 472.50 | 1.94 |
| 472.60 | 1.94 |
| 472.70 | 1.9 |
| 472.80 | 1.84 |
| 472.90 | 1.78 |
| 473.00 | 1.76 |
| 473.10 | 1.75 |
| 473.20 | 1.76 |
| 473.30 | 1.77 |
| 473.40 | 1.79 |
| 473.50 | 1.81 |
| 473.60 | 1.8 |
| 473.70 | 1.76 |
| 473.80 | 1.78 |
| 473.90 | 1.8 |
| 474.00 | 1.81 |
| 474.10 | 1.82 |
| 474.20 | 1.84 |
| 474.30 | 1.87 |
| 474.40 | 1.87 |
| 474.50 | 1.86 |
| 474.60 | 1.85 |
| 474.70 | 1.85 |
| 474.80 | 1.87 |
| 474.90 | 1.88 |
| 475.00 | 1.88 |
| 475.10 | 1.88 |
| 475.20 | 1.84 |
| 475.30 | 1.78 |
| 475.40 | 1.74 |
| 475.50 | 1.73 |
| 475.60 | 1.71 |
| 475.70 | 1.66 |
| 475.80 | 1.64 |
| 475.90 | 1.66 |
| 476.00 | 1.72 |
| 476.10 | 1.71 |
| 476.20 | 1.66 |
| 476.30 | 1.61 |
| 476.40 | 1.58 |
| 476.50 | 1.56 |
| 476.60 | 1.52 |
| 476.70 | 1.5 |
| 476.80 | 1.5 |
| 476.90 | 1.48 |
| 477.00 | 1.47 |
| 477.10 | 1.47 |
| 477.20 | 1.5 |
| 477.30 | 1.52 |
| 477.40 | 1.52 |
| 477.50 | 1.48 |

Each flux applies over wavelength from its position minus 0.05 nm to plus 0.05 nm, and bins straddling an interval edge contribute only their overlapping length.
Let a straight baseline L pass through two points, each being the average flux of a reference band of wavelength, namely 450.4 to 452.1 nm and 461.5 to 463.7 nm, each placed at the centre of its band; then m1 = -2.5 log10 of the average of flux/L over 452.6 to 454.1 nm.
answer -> 0.26 mag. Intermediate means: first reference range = 1.74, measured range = 1.4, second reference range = 1.94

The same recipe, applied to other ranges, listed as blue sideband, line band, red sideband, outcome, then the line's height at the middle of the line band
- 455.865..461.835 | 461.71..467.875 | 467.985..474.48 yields -0.023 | 1.86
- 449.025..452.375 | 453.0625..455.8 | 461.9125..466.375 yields 0.104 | 1.74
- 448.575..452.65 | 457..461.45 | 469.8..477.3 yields -0.090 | 1.71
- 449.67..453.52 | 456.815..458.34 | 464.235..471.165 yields -0.077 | 1.7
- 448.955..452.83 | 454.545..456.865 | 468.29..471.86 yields -0.051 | 1.7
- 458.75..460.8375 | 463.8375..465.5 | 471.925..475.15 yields 0.009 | 1.85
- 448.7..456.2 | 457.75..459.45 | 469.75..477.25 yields -0.074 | 1.67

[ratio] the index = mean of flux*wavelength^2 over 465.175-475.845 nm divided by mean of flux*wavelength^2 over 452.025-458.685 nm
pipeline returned 1.17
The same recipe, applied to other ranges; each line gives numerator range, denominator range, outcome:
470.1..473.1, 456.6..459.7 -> 1.07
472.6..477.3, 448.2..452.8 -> 1.17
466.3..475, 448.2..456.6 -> 1.22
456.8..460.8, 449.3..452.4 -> 1.12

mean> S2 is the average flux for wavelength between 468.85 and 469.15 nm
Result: 1.88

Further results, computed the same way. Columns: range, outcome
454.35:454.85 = 1.63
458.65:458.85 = 1.87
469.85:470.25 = 1.78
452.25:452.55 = 1.6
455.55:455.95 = 1.82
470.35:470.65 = 1.77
